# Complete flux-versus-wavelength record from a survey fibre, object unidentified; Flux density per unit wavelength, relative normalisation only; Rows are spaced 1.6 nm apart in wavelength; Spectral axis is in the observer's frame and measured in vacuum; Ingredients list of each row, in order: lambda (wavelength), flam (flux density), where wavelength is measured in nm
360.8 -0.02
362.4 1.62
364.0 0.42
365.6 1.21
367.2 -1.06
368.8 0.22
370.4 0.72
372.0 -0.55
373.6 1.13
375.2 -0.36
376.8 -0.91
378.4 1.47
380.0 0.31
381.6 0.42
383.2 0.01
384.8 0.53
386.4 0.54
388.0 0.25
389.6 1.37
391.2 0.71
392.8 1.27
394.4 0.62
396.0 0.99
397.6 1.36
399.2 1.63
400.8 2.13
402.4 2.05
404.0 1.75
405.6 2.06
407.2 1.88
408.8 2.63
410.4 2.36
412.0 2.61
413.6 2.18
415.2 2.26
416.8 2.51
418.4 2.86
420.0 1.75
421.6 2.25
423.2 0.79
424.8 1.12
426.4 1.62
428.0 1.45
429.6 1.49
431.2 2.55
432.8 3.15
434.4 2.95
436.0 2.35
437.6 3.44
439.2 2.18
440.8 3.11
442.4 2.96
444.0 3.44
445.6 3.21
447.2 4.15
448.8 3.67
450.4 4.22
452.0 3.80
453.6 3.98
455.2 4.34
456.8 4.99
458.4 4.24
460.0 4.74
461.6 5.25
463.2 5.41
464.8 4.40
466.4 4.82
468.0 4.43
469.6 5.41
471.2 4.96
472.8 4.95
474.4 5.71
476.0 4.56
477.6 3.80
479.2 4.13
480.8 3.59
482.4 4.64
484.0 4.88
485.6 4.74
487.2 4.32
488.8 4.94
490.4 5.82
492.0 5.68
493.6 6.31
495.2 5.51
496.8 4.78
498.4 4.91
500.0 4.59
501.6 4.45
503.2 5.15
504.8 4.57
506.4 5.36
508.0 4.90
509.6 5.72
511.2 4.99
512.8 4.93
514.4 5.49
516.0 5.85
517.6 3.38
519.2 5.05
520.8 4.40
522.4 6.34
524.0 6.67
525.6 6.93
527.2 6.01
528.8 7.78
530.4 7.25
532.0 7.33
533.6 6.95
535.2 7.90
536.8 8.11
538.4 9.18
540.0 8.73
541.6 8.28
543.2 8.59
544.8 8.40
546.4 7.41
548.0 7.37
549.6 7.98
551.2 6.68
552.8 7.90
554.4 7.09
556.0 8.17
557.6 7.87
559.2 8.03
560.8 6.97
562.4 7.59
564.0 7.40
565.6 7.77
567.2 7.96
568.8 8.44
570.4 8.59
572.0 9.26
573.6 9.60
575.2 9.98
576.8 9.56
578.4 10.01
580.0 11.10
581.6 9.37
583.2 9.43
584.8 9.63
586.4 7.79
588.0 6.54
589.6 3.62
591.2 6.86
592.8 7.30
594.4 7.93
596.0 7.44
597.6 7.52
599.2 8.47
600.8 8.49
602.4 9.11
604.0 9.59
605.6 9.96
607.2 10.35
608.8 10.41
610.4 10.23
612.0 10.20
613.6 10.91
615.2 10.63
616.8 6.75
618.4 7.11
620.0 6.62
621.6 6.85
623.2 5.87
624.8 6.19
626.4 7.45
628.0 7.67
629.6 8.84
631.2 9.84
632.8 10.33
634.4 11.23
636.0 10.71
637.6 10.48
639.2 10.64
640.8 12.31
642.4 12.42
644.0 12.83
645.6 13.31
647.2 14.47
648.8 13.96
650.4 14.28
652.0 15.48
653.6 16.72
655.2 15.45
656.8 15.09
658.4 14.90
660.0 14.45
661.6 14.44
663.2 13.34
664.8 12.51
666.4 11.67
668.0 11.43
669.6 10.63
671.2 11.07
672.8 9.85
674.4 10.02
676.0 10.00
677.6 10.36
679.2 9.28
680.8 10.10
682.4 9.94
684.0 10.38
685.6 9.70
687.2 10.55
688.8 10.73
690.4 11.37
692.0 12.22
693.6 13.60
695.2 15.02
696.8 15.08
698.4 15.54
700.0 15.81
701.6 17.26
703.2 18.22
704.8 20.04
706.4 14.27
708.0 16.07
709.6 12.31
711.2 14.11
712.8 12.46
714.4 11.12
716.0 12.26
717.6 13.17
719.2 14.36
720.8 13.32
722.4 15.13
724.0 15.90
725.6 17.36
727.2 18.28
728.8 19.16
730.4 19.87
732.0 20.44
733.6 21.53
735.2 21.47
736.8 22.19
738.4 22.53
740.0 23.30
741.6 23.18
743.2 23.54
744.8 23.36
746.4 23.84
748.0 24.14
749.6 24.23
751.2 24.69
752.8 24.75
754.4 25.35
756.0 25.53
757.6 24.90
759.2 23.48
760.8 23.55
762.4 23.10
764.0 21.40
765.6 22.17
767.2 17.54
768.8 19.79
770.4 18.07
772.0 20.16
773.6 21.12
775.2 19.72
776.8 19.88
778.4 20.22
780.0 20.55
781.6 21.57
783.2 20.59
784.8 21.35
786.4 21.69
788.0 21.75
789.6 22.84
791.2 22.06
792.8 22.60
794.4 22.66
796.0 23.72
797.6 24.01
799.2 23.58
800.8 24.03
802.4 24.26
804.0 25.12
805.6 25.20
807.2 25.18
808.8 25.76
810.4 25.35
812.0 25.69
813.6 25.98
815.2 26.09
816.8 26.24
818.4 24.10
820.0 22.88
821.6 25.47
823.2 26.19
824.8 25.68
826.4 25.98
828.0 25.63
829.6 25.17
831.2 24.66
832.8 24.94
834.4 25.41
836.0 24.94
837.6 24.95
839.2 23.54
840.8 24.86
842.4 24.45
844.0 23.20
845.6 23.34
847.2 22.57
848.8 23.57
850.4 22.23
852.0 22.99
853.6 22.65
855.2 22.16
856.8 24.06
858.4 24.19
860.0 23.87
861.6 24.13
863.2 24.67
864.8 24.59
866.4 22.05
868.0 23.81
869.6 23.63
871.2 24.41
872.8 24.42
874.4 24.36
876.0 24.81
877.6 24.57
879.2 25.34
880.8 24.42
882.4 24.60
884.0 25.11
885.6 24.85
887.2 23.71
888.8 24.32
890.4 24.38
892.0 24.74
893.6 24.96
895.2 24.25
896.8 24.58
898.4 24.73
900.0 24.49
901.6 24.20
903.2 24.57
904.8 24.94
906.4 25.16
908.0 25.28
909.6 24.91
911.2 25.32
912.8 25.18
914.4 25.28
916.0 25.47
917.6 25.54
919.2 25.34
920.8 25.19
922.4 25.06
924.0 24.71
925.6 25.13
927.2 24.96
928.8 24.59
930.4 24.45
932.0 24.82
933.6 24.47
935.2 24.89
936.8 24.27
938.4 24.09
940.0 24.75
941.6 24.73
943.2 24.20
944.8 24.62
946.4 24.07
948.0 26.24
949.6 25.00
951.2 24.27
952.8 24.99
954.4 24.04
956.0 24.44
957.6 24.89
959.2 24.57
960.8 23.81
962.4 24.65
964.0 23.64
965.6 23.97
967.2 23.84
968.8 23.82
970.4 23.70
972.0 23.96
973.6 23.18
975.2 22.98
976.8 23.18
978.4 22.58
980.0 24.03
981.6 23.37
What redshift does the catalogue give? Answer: 0.00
